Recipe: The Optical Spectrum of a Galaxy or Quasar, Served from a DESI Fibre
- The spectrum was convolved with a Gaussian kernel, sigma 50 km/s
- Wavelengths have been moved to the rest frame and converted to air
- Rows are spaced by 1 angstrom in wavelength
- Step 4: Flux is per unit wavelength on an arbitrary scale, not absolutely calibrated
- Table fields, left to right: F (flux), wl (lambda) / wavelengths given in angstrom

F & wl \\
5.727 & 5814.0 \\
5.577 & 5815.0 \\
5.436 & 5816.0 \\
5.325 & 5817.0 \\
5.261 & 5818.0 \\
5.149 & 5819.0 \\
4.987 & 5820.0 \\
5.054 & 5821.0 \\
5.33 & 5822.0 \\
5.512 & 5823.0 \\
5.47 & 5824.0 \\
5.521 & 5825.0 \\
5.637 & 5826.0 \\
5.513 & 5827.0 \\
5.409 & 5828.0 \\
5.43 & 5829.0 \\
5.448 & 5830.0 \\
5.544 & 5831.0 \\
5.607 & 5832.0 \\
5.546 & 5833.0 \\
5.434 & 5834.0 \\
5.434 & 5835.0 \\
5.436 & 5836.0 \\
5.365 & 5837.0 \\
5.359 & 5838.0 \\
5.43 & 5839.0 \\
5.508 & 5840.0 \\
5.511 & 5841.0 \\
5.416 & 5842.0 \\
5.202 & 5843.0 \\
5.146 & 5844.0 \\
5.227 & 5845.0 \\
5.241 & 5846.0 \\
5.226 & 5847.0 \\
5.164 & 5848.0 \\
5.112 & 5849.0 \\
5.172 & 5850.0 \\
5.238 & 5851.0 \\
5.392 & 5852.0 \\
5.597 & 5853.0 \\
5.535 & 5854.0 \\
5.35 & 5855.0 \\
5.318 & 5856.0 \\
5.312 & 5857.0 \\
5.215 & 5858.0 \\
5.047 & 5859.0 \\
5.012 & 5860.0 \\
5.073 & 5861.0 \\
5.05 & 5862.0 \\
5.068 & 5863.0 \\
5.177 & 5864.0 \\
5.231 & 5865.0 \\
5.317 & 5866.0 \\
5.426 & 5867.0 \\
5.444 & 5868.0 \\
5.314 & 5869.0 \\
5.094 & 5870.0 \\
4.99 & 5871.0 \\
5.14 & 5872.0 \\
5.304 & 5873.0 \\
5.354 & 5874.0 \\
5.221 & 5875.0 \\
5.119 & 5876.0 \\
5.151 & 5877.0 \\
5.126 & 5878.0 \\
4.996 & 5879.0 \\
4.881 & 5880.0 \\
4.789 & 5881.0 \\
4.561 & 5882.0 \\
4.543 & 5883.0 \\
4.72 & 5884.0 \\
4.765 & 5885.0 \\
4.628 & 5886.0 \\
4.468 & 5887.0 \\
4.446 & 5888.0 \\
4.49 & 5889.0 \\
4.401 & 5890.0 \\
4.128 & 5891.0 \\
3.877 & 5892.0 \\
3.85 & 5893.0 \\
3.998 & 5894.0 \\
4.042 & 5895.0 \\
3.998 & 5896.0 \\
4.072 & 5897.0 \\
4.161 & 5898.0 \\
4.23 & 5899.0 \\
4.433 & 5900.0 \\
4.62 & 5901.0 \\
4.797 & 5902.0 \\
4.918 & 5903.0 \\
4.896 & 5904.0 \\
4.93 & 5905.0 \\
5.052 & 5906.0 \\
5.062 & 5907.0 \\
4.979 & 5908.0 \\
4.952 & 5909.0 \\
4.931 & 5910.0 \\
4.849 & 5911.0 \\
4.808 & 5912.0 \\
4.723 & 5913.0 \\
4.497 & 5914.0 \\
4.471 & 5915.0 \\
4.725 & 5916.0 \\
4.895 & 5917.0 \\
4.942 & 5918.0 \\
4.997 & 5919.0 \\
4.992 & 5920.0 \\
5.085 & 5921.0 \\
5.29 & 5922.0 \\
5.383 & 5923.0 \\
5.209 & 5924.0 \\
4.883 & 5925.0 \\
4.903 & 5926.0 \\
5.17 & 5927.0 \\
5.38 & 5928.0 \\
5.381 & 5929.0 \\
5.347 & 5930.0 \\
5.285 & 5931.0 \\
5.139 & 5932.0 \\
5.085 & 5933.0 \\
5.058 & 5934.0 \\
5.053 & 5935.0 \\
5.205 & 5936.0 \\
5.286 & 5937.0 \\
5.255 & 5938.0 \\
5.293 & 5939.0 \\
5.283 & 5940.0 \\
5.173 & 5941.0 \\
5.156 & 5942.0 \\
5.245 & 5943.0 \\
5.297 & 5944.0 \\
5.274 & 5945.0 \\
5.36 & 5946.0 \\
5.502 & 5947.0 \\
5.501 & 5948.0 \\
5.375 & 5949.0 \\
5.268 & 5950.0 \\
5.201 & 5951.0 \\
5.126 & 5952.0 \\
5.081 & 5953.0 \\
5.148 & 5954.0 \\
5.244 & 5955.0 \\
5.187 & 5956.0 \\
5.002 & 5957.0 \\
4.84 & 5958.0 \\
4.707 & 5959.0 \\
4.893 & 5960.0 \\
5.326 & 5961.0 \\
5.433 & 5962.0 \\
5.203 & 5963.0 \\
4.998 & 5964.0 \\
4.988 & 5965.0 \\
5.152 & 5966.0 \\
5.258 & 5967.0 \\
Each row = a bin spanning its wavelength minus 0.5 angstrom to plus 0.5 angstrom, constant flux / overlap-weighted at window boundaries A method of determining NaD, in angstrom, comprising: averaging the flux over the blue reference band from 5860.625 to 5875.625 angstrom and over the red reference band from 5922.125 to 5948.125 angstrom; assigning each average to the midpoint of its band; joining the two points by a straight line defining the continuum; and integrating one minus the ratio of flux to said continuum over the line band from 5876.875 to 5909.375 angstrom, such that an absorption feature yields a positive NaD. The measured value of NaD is 4.1 angstrom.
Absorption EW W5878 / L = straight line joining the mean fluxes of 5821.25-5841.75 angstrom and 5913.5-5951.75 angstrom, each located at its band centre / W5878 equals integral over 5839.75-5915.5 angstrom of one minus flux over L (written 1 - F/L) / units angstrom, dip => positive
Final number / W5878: 5.9 angstrom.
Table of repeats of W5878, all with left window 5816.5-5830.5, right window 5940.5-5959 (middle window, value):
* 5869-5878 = 0.2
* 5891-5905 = 2.5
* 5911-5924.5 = 0.8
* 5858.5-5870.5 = 0.3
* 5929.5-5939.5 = 0.0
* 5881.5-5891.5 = 1.5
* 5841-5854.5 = 0.1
